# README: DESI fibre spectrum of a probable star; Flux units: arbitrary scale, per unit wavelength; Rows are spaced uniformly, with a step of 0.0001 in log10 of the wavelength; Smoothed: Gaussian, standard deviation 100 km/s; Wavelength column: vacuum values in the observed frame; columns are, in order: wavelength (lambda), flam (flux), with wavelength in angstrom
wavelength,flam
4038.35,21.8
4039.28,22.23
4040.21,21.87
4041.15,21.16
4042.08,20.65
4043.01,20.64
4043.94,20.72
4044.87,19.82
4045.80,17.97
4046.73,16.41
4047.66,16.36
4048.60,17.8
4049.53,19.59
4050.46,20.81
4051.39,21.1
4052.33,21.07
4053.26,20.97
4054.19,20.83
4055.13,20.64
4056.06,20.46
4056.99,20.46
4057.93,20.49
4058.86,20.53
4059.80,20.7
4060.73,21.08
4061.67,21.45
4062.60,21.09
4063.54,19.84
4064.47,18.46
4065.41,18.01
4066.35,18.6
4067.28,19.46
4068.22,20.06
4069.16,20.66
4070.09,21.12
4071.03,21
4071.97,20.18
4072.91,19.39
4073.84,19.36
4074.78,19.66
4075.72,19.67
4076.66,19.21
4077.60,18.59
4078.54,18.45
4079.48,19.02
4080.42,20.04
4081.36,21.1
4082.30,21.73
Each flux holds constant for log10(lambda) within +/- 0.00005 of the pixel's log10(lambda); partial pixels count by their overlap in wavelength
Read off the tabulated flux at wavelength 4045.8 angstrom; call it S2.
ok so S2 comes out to 17.97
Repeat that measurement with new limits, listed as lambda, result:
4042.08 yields 20.65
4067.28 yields 19.46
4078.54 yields 18.45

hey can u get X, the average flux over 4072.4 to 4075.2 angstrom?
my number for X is 19.5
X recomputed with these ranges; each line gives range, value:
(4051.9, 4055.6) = 20.9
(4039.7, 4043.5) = 21.1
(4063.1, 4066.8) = 18.7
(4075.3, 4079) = 19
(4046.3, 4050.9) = 18.2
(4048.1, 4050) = 18.6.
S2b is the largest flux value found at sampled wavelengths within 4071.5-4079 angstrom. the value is 20.18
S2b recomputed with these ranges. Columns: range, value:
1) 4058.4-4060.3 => 20.7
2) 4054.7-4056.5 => 20.64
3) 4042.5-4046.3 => 20.72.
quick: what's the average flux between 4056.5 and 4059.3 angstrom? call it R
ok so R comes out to 20.5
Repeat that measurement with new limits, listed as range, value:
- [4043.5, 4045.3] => 20.3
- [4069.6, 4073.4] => 20.5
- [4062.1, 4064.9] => 19.9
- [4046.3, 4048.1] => 16.4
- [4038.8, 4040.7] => 21.9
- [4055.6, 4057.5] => 20.4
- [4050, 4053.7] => 21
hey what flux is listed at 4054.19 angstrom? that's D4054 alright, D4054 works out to 20.83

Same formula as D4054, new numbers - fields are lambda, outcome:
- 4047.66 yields 16.36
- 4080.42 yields 20.04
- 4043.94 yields 20.72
